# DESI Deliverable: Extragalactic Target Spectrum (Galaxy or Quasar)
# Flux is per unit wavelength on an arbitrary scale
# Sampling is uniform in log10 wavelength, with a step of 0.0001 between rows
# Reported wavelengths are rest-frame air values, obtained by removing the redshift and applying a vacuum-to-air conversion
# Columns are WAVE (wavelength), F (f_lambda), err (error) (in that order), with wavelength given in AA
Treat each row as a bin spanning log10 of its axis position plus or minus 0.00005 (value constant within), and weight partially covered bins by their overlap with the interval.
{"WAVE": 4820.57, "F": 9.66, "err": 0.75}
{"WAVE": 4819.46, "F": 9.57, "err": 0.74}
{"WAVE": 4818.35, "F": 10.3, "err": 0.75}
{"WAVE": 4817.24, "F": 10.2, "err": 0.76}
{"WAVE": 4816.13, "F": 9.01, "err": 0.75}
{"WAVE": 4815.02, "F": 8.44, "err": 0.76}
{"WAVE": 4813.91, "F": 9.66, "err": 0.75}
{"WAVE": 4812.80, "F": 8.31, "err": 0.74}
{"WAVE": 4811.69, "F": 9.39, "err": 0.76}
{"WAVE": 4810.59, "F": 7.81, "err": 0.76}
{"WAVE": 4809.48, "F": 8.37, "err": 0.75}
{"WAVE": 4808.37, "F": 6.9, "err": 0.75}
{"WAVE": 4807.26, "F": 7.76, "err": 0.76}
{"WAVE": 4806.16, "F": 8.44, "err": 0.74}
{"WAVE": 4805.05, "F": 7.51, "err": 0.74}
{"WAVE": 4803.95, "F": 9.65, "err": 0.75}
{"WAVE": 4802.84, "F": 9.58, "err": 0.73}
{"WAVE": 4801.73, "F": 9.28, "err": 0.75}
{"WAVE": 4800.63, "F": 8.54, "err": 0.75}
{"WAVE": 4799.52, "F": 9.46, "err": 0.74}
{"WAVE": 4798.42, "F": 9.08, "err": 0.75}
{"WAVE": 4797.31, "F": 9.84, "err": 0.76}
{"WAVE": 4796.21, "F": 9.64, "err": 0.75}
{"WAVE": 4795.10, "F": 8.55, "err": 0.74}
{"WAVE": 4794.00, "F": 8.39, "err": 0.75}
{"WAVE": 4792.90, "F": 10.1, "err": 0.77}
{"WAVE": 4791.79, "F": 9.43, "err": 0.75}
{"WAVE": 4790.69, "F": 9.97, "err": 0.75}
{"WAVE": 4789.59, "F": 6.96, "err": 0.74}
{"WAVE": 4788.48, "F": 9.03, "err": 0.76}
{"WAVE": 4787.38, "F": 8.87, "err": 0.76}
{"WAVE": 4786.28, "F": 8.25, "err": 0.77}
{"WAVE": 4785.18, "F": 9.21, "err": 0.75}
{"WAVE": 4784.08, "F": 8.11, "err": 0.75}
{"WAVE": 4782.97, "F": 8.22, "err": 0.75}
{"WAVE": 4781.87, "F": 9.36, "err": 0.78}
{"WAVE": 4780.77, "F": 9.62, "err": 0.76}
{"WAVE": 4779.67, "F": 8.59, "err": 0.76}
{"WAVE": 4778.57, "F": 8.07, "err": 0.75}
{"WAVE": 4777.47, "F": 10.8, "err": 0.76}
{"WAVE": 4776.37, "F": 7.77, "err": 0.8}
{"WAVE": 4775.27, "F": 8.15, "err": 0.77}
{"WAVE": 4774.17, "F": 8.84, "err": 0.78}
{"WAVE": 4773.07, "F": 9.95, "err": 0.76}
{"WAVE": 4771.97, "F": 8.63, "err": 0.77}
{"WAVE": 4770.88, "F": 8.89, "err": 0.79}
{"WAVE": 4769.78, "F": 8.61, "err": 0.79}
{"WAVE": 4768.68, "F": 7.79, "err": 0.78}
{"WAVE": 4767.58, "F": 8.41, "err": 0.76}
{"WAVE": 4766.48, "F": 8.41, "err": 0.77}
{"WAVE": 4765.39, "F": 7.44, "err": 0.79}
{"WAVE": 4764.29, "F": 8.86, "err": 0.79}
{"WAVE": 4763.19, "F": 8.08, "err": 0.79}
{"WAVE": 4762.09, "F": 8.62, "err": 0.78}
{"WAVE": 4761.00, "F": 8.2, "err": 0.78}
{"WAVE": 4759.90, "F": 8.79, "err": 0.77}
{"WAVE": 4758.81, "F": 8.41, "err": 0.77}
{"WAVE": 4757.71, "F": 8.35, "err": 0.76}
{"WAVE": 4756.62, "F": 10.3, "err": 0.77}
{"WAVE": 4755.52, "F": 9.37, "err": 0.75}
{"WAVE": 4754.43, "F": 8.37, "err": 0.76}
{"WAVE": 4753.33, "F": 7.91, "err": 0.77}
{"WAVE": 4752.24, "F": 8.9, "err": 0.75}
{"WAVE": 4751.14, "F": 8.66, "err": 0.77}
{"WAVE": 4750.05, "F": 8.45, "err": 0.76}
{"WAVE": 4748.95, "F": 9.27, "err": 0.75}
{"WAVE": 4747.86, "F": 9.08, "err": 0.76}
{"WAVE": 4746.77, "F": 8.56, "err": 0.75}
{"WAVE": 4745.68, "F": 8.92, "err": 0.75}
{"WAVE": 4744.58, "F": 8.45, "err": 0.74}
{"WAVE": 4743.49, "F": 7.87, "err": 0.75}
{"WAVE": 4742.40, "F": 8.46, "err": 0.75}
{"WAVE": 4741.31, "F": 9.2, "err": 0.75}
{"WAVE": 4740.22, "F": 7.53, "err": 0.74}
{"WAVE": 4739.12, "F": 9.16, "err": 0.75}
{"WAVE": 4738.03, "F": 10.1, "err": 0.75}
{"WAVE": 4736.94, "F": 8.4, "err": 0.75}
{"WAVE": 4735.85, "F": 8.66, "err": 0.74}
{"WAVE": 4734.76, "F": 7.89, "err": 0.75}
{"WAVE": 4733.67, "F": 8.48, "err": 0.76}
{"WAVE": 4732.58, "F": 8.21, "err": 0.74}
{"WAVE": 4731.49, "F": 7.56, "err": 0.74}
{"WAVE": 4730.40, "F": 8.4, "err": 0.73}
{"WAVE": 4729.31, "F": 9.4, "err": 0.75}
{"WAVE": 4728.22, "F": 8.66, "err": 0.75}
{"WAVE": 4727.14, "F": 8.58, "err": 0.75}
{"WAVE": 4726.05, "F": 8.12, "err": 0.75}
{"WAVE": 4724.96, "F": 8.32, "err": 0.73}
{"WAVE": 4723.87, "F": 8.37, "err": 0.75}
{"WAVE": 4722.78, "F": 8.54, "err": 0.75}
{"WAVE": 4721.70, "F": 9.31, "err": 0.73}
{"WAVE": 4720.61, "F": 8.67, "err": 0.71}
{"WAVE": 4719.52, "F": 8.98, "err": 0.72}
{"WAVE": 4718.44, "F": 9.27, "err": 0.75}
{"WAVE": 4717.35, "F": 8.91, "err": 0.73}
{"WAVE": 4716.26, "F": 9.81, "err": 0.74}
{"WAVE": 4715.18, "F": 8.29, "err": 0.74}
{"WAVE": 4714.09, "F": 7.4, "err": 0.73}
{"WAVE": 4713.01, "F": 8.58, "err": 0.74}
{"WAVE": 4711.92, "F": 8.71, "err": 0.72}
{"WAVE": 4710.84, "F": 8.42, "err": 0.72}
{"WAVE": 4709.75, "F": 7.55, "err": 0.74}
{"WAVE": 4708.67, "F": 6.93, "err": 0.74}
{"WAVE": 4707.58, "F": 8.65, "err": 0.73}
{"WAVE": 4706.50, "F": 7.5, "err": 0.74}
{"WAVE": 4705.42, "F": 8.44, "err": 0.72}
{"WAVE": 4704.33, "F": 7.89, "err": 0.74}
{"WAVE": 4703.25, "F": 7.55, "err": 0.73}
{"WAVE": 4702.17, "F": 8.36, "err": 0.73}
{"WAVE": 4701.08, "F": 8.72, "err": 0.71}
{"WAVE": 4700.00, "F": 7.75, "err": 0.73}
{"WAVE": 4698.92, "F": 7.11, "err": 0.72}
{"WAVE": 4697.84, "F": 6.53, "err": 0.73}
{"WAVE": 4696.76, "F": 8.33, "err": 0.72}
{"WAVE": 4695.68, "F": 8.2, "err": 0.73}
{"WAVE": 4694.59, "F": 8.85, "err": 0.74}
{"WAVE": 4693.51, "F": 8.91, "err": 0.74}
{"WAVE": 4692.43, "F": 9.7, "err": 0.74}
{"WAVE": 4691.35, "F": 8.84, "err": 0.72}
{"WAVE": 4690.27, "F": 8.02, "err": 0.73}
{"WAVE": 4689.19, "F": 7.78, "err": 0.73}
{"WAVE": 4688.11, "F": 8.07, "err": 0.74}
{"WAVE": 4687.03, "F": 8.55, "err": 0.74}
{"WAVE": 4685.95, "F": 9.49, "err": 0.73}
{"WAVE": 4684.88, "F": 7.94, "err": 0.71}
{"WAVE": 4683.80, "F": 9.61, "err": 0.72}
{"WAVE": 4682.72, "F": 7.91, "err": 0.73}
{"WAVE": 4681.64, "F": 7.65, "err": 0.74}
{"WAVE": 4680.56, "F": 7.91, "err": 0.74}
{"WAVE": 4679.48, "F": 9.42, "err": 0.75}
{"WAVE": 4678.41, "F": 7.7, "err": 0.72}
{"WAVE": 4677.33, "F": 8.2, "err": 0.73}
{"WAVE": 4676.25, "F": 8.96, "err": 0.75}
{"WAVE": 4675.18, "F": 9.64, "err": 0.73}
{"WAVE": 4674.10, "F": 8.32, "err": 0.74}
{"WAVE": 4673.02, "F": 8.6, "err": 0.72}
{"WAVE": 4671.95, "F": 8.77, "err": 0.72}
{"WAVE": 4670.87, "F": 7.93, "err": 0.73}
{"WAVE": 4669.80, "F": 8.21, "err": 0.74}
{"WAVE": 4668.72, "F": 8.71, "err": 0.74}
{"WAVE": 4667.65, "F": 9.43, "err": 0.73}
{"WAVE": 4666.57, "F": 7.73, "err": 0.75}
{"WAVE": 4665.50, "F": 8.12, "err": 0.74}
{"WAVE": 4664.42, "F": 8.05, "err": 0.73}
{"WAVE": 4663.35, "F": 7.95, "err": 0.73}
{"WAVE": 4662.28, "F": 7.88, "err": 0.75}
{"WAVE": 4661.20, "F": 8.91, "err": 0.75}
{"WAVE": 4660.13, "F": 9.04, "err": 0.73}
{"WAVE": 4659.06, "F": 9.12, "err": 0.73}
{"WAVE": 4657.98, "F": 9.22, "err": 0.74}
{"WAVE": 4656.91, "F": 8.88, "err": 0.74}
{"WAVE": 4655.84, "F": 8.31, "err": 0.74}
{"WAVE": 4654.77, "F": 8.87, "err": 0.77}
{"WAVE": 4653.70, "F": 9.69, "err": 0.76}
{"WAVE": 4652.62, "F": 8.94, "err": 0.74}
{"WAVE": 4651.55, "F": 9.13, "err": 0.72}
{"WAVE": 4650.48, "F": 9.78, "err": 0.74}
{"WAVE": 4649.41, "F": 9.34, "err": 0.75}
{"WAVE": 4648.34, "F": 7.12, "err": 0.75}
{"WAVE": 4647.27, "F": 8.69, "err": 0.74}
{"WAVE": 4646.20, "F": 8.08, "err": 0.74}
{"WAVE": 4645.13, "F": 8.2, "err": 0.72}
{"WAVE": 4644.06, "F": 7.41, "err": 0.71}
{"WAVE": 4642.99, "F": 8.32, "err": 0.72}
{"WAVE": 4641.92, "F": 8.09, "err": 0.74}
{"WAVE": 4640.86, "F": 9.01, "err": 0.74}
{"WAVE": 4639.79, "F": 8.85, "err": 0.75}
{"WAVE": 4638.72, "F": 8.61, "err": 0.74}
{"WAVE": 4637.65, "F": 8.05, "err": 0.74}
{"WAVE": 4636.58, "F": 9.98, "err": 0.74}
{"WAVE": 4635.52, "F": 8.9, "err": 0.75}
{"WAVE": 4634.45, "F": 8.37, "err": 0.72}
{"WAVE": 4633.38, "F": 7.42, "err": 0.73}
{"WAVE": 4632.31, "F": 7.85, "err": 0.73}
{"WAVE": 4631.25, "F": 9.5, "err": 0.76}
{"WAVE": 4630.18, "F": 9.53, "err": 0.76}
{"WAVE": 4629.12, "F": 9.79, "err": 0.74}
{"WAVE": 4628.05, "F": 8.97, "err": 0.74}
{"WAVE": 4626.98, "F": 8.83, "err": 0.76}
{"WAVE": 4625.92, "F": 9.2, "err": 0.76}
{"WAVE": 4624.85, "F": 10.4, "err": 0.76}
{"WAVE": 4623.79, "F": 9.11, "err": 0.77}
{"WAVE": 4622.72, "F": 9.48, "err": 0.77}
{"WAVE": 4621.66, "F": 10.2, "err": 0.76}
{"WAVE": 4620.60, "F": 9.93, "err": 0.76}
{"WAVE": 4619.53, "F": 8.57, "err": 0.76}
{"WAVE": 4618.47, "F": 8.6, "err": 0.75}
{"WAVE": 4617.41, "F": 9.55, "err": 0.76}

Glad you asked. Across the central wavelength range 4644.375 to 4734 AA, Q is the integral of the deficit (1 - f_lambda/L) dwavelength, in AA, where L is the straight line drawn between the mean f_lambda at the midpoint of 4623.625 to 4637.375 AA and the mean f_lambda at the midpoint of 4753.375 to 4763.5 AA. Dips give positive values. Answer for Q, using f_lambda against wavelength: 4.27 AA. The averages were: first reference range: 9.05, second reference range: 8.7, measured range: 8.46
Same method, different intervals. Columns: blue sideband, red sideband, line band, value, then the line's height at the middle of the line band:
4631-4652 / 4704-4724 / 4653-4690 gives -0.24 AA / 8.49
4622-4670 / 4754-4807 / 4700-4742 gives 1.56 AA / 8.78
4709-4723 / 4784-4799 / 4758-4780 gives 0.80 AA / 8.88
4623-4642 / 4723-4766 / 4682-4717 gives 1.84 AA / 8.72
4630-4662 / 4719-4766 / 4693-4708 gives 1.02 AA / 8.64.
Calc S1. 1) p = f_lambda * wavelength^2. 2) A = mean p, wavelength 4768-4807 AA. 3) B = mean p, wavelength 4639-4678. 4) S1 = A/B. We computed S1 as 1.1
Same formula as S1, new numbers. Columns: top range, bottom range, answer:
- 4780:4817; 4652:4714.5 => 1.10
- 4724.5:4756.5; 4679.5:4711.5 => 1.07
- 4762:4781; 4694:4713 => 1.11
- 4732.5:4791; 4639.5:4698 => 1.05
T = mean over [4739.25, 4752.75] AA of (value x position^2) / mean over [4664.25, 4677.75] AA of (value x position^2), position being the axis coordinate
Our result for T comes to 1.0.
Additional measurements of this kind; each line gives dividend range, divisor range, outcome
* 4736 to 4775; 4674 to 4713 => 1.07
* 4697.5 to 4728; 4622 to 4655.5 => 0.97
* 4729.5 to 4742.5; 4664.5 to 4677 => 1.02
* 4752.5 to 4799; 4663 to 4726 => 1.08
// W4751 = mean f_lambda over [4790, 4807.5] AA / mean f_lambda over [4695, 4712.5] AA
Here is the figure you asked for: 1.15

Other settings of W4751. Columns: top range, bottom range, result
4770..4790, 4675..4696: 1.02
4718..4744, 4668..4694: 1.01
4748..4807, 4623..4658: 1.00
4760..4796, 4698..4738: 1.04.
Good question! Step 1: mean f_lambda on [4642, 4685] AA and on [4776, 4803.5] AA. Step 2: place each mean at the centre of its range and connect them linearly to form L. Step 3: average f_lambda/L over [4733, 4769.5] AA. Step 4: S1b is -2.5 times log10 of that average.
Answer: 0.03 mag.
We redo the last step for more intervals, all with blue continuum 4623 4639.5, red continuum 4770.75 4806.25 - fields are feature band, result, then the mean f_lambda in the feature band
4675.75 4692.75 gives 0.061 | 8.47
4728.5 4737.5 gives 0.071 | 8.38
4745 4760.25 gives 0.017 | 8.81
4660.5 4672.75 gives 0.076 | 8.35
